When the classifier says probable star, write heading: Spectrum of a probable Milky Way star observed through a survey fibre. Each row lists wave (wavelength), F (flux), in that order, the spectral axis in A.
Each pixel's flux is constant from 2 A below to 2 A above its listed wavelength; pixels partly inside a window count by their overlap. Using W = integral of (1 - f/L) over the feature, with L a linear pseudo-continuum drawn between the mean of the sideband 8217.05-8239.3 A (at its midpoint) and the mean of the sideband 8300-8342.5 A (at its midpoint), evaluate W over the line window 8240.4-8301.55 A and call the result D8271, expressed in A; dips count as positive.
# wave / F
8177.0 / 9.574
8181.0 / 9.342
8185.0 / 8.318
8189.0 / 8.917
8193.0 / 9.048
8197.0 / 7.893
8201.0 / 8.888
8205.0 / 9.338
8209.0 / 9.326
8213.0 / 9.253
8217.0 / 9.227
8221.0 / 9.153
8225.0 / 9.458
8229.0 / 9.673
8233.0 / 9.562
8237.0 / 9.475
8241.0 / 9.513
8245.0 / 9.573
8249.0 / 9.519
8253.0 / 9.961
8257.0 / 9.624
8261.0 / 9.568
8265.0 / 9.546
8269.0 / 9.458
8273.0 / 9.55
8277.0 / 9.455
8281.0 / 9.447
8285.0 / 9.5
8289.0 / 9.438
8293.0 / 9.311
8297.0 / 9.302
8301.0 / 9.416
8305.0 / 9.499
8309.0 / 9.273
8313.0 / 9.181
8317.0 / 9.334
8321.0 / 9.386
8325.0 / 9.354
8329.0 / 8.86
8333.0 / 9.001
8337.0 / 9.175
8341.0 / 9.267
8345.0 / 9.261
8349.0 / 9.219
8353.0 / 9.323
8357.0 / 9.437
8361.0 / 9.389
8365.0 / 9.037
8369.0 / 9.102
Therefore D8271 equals -1.0 A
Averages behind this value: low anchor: 9.44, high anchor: 9.25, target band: 9.51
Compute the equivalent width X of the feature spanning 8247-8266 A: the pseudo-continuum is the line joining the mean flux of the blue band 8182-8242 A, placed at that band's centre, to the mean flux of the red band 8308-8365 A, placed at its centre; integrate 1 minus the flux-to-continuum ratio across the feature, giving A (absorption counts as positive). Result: -1.0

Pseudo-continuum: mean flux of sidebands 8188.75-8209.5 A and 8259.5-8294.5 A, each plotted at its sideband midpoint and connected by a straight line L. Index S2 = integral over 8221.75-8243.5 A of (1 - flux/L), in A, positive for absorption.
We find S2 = -0.9 A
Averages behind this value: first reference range 8.87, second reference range 9.48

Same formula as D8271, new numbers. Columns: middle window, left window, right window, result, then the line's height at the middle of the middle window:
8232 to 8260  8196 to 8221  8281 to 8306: -1.2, 9.21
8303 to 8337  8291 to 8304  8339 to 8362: 0.4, 9.34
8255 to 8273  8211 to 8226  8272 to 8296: -0.3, 9.39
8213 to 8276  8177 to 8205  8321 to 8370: -3.8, 8.97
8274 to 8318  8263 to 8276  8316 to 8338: -0.1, 9.36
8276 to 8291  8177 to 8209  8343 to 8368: -0.6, 9.11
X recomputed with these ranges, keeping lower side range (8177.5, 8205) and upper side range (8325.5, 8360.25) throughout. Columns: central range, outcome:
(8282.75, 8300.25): -0.60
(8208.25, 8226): -0.76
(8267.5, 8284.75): -0.84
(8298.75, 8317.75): -0.46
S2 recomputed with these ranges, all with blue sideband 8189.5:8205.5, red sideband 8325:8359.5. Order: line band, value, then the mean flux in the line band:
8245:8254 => -0.8 A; 9.68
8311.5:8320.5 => -0.2 A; 9.28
